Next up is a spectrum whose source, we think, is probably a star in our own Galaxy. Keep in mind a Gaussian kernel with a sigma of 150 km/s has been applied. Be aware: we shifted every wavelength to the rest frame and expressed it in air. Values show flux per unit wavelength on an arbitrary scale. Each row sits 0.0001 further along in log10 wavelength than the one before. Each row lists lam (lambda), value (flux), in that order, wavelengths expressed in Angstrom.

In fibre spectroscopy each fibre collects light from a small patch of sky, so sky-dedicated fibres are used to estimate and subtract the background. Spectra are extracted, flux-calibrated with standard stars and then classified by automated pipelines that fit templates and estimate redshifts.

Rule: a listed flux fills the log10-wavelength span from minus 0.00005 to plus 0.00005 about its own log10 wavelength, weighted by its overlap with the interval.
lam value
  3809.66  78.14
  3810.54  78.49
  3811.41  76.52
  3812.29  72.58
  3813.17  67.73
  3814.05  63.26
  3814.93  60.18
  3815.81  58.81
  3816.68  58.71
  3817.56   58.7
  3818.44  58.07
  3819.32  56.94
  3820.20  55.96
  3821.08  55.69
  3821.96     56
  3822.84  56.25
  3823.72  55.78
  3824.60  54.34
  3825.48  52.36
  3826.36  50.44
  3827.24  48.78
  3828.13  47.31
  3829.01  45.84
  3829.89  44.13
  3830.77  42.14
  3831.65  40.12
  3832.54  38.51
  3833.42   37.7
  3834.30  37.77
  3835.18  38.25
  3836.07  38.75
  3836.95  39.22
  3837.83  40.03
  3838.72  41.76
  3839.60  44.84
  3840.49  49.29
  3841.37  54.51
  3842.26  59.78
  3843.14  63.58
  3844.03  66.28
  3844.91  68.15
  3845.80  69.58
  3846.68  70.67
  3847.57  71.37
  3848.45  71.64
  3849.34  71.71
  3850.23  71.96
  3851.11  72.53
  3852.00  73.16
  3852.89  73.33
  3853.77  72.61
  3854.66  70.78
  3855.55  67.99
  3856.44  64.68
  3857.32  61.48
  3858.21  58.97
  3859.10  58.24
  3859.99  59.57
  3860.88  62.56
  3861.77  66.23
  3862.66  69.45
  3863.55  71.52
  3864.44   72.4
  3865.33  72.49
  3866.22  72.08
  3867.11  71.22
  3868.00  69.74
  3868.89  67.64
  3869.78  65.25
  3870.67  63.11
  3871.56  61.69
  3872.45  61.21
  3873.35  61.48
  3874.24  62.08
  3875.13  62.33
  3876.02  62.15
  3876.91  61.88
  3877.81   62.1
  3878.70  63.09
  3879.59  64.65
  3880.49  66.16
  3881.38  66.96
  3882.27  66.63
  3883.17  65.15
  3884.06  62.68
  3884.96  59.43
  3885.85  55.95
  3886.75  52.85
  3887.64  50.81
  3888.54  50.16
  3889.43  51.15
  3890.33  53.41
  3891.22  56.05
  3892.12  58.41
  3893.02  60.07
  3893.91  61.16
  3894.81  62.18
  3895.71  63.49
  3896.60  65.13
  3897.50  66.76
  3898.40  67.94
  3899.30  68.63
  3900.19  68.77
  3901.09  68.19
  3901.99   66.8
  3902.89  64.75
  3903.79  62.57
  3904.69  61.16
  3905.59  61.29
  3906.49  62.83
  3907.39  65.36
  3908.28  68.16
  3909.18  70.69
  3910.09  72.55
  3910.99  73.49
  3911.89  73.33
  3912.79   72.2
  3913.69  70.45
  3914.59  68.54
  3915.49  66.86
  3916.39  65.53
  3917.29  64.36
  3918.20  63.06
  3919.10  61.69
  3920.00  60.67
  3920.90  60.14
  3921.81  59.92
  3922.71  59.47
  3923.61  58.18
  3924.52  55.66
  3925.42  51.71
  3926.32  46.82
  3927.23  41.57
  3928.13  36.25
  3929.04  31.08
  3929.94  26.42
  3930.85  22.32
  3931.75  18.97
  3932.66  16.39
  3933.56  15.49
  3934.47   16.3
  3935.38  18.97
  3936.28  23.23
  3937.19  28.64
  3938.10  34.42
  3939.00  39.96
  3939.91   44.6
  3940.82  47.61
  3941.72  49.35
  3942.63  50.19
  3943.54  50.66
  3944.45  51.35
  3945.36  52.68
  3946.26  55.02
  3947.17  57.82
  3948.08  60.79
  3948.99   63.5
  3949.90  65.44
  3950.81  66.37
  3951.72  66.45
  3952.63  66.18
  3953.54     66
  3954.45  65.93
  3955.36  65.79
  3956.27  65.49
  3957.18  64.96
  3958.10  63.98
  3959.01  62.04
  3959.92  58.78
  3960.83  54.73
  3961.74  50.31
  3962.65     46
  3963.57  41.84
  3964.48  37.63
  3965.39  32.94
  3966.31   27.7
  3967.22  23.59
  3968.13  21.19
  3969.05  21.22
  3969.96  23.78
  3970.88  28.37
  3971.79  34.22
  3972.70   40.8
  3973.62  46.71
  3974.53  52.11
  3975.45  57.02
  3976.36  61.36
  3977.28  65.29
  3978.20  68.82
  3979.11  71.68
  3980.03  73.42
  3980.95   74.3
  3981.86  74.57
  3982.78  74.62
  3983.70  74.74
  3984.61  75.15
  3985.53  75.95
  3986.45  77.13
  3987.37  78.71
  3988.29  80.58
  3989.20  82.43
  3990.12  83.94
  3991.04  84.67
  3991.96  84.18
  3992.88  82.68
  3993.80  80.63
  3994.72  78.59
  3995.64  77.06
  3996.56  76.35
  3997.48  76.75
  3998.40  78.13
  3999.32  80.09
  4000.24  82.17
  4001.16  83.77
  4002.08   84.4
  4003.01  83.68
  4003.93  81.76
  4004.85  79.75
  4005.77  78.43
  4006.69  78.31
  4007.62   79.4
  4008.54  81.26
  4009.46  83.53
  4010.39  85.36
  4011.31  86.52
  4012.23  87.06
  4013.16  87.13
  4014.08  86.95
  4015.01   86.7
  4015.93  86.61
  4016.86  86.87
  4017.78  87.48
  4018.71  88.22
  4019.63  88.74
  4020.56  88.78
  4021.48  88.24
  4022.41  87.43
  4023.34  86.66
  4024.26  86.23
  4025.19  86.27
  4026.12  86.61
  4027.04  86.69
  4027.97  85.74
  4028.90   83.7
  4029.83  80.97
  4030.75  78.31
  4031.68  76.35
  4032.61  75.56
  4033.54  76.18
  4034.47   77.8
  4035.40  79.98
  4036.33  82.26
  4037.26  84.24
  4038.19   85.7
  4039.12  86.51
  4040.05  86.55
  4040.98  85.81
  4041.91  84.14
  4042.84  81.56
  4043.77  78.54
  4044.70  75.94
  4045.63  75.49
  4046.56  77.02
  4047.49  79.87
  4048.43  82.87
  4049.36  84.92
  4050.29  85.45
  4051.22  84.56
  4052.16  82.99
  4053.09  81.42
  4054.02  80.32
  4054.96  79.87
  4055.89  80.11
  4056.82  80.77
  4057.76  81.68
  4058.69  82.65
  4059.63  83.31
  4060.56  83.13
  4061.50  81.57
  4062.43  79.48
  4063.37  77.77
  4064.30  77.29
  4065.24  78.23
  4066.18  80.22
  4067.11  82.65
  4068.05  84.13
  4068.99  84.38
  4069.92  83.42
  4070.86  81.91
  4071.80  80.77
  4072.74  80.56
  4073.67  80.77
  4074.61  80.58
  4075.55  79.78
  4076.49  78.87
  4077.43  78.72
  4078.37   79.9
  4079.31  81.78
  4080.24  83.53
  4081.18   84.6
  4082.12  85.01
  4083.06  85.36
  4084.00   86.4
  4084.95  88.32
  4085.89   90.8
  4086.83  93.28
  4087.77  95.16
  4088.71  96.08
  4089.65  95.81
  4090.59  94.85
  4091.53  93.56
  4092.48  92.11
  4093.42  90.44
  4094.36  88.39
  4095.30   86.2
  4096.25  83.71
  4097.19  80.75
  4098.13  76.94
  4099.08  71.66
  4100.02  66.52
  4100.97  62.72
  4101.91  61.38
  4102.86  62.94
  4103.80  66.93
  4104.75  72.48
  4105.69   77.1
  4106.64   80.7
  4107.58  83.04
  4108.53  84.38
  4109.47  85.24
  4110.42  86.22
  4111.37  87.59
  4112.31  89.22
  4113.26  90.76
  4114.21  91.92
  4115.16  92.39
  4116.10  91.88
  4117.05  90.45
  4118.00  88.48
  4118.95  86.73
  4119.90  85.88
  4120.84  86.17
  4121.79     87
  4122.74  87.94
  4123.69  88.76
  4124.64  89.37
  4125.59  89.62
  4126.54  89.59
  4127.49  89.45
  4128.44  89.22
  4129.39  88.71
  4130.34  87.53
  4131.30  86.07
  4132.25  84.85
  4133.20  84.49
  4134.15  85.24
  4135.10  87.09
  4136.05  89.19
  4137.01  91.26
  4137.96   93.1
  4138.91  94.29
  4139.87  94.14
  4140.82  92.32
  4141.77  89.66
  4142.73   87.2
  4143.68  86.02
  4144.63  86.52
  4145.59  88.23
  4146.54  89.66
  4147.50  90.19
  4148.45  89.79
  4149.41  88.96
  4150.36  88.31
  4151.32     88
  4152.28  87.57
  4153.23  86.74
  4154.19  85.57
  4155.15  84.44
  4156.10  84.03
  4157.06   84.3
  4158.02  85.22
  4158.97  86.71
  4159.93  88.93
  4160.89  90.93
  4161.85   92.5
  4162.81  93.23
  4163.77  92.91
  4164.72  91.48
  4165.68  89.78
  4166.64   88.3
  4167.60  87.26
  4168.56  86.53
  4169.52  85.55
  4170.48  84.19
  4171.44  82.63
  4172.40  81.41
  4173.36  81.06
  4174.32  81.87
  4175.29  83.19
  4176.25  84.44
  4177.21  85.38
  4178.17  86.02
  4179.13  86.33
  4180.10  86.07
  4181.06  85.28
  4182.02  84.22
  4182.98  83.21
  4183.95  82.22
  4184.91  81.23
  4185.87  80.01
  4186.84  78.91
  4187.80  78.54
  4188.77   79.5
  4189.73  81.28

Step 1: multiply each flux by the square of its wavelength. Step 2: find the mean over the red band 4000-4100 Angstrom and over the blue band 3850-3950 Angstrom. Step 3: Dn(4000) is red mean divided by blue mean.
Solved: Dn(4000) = 1.55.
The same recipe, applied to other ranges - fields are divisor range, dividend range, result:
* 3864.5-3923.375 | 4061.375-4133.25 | 1.46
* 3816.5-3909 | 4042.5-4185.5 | 1.60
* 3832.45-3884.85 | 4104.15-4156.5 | 1.62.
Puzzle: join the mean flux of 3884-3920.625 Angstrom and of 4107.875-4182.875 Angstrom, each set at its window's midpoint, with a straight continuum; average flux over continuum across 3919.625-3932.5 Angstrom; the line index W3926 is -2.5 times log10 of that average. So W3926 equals 0.43 mag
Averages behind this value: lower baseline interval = 63.4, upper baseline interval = 87.7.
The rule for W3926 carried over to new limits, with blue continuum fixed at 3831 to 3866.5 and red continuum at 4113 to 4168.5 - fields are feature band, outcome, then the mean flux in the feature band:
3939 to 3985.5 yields 0.29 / 54.4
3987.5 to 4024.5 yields -0.11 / 83.4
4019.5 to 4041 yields -0.08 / 83.7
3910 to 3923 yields 0.01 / 66.1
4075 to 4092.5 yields -0.05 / 87.4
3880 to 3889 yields 0.07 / 59.7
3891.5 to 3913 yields -0.01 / 65.9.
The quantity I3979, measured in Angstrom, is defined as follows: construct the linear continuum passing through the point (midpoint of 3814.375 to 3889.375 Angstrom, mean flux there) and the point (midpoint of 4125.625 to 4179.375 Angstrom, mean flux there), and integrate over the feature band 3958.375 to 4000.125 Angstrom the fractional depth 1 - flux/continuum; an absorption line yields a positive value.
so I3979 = 5.9 Angstrom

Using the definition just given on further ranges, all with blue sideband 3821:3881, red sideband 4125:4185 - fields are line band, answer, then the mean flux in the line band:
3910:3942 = 9.1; 47.4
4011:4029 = -2.9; 87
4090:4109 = 0.8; 78.9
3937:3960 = 4.0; 56.6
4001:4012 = -1.3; 82.2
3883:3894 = 1.1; 56.4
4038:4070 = -1.5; 81.7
